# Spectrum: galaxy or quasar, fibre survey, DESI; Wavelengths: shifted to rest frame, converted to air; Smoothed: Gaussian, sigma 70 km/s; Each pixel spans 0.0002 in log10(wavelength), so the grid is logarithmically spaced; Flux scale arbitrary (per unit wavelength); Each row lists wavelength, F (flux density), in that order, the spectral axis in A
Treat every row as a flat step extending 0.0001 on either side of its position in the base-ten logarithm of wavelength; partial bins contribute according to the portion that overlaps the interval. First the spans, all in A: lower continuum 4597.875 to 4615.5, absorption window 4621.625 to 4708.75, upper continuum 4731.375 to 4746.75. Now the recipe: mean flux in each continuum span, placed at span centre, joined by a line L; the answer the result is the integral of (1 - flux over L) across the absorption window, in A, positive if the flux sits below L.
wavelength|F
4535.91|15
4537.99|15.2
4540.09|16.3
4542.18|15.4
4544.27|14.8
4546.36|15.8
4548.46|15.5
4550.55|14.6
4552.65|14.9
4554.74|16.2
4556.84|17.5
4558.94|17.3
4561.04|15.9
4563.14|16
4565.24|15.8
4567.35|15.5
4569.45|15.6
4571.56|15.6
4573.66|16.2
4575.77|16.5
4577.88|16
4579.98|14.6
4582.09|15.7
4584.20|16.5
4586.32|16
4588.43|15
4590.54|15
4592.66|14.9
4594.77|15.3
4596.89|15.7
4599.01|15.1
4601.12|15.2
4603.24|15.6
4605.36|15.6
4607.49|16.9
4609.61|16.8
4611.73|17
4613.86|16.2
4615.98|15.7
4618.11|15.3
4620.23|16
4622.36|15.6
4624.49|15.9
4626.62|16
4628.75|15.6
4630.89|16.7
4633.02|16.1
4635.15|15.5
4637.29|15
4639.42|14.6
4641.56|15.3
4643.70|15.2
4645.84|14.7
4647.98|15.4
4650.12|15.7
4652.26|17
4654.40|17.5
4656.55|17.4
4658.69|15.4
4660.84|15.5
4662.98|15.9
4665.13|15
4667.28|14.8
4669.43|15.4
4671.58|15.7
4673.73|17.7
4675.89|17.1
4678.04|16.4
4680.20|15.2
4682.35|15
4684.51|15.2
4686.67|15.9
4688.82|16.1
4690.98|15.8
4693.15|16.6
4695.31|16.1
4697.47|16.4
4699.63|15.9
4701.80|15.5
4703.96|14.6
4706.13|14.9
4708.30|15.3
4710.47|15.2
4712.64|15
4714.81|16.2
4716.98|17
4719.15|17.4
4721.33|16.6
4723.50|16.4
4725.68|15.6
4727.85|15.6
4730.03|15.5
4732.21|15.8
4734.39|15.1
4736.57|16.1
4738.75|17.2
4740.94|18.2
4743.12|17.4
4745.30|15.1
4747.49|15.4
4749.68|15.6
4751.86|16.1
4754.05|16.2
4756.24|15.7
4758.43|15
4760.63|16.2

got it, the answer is 2.3 A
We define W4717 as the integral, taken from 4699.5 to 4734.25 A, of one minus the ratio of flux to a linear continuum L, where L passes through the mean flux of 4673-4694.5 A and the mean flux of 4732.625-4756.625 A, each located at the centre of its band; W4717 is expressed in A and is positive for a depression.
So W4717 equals 0.8 A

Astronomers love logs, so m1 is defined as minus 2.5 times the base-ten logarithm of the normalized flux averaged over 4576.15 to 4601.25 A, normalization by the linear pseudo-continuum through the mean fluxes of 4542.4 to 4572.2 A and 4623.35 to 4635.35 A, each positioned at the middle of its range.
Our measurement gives 0.03 mag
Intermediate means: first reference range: 15.8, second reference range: 16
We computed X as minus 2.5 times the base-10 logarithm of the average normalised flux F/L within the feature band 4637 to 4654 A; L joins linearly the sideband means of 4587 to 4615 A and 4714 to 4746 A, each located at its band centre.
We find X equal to 0.03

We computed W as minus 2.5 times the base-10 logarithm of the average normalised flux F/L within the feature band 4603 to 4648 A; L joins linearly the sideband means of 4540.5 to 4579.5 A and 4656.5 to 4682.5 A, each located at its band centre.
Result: 0.01 mag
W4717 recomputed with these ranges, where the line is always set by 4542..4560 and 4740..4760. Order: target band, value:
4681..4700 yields 0.13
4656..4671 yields 0.36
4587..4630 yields 0.41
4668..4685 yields 0.00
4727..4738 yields 0.25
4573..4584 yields 0.00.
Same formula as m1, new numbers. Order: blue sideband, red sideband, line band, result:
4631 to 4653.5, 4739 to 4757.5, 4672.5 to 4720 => 0.00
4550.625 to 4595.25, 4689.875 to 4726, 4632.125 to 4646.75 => 0.05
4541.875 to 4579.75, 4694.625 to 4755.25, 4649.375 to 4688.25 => 0.00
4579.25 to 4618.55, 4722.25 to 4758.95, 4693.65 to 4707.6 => 0.02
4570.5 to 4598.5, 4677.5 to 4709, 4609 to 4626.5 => -0.03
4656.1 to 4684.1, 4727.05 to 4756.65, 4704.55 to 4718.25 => 0.03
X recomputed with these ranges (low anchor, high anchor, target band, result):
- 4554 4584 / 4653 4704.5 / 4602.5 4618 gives -0.01 mag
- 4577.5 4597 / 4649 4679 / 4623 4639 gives 0.01 mag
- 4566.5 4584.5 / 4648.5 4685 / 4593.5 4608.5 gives 0.02 mag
